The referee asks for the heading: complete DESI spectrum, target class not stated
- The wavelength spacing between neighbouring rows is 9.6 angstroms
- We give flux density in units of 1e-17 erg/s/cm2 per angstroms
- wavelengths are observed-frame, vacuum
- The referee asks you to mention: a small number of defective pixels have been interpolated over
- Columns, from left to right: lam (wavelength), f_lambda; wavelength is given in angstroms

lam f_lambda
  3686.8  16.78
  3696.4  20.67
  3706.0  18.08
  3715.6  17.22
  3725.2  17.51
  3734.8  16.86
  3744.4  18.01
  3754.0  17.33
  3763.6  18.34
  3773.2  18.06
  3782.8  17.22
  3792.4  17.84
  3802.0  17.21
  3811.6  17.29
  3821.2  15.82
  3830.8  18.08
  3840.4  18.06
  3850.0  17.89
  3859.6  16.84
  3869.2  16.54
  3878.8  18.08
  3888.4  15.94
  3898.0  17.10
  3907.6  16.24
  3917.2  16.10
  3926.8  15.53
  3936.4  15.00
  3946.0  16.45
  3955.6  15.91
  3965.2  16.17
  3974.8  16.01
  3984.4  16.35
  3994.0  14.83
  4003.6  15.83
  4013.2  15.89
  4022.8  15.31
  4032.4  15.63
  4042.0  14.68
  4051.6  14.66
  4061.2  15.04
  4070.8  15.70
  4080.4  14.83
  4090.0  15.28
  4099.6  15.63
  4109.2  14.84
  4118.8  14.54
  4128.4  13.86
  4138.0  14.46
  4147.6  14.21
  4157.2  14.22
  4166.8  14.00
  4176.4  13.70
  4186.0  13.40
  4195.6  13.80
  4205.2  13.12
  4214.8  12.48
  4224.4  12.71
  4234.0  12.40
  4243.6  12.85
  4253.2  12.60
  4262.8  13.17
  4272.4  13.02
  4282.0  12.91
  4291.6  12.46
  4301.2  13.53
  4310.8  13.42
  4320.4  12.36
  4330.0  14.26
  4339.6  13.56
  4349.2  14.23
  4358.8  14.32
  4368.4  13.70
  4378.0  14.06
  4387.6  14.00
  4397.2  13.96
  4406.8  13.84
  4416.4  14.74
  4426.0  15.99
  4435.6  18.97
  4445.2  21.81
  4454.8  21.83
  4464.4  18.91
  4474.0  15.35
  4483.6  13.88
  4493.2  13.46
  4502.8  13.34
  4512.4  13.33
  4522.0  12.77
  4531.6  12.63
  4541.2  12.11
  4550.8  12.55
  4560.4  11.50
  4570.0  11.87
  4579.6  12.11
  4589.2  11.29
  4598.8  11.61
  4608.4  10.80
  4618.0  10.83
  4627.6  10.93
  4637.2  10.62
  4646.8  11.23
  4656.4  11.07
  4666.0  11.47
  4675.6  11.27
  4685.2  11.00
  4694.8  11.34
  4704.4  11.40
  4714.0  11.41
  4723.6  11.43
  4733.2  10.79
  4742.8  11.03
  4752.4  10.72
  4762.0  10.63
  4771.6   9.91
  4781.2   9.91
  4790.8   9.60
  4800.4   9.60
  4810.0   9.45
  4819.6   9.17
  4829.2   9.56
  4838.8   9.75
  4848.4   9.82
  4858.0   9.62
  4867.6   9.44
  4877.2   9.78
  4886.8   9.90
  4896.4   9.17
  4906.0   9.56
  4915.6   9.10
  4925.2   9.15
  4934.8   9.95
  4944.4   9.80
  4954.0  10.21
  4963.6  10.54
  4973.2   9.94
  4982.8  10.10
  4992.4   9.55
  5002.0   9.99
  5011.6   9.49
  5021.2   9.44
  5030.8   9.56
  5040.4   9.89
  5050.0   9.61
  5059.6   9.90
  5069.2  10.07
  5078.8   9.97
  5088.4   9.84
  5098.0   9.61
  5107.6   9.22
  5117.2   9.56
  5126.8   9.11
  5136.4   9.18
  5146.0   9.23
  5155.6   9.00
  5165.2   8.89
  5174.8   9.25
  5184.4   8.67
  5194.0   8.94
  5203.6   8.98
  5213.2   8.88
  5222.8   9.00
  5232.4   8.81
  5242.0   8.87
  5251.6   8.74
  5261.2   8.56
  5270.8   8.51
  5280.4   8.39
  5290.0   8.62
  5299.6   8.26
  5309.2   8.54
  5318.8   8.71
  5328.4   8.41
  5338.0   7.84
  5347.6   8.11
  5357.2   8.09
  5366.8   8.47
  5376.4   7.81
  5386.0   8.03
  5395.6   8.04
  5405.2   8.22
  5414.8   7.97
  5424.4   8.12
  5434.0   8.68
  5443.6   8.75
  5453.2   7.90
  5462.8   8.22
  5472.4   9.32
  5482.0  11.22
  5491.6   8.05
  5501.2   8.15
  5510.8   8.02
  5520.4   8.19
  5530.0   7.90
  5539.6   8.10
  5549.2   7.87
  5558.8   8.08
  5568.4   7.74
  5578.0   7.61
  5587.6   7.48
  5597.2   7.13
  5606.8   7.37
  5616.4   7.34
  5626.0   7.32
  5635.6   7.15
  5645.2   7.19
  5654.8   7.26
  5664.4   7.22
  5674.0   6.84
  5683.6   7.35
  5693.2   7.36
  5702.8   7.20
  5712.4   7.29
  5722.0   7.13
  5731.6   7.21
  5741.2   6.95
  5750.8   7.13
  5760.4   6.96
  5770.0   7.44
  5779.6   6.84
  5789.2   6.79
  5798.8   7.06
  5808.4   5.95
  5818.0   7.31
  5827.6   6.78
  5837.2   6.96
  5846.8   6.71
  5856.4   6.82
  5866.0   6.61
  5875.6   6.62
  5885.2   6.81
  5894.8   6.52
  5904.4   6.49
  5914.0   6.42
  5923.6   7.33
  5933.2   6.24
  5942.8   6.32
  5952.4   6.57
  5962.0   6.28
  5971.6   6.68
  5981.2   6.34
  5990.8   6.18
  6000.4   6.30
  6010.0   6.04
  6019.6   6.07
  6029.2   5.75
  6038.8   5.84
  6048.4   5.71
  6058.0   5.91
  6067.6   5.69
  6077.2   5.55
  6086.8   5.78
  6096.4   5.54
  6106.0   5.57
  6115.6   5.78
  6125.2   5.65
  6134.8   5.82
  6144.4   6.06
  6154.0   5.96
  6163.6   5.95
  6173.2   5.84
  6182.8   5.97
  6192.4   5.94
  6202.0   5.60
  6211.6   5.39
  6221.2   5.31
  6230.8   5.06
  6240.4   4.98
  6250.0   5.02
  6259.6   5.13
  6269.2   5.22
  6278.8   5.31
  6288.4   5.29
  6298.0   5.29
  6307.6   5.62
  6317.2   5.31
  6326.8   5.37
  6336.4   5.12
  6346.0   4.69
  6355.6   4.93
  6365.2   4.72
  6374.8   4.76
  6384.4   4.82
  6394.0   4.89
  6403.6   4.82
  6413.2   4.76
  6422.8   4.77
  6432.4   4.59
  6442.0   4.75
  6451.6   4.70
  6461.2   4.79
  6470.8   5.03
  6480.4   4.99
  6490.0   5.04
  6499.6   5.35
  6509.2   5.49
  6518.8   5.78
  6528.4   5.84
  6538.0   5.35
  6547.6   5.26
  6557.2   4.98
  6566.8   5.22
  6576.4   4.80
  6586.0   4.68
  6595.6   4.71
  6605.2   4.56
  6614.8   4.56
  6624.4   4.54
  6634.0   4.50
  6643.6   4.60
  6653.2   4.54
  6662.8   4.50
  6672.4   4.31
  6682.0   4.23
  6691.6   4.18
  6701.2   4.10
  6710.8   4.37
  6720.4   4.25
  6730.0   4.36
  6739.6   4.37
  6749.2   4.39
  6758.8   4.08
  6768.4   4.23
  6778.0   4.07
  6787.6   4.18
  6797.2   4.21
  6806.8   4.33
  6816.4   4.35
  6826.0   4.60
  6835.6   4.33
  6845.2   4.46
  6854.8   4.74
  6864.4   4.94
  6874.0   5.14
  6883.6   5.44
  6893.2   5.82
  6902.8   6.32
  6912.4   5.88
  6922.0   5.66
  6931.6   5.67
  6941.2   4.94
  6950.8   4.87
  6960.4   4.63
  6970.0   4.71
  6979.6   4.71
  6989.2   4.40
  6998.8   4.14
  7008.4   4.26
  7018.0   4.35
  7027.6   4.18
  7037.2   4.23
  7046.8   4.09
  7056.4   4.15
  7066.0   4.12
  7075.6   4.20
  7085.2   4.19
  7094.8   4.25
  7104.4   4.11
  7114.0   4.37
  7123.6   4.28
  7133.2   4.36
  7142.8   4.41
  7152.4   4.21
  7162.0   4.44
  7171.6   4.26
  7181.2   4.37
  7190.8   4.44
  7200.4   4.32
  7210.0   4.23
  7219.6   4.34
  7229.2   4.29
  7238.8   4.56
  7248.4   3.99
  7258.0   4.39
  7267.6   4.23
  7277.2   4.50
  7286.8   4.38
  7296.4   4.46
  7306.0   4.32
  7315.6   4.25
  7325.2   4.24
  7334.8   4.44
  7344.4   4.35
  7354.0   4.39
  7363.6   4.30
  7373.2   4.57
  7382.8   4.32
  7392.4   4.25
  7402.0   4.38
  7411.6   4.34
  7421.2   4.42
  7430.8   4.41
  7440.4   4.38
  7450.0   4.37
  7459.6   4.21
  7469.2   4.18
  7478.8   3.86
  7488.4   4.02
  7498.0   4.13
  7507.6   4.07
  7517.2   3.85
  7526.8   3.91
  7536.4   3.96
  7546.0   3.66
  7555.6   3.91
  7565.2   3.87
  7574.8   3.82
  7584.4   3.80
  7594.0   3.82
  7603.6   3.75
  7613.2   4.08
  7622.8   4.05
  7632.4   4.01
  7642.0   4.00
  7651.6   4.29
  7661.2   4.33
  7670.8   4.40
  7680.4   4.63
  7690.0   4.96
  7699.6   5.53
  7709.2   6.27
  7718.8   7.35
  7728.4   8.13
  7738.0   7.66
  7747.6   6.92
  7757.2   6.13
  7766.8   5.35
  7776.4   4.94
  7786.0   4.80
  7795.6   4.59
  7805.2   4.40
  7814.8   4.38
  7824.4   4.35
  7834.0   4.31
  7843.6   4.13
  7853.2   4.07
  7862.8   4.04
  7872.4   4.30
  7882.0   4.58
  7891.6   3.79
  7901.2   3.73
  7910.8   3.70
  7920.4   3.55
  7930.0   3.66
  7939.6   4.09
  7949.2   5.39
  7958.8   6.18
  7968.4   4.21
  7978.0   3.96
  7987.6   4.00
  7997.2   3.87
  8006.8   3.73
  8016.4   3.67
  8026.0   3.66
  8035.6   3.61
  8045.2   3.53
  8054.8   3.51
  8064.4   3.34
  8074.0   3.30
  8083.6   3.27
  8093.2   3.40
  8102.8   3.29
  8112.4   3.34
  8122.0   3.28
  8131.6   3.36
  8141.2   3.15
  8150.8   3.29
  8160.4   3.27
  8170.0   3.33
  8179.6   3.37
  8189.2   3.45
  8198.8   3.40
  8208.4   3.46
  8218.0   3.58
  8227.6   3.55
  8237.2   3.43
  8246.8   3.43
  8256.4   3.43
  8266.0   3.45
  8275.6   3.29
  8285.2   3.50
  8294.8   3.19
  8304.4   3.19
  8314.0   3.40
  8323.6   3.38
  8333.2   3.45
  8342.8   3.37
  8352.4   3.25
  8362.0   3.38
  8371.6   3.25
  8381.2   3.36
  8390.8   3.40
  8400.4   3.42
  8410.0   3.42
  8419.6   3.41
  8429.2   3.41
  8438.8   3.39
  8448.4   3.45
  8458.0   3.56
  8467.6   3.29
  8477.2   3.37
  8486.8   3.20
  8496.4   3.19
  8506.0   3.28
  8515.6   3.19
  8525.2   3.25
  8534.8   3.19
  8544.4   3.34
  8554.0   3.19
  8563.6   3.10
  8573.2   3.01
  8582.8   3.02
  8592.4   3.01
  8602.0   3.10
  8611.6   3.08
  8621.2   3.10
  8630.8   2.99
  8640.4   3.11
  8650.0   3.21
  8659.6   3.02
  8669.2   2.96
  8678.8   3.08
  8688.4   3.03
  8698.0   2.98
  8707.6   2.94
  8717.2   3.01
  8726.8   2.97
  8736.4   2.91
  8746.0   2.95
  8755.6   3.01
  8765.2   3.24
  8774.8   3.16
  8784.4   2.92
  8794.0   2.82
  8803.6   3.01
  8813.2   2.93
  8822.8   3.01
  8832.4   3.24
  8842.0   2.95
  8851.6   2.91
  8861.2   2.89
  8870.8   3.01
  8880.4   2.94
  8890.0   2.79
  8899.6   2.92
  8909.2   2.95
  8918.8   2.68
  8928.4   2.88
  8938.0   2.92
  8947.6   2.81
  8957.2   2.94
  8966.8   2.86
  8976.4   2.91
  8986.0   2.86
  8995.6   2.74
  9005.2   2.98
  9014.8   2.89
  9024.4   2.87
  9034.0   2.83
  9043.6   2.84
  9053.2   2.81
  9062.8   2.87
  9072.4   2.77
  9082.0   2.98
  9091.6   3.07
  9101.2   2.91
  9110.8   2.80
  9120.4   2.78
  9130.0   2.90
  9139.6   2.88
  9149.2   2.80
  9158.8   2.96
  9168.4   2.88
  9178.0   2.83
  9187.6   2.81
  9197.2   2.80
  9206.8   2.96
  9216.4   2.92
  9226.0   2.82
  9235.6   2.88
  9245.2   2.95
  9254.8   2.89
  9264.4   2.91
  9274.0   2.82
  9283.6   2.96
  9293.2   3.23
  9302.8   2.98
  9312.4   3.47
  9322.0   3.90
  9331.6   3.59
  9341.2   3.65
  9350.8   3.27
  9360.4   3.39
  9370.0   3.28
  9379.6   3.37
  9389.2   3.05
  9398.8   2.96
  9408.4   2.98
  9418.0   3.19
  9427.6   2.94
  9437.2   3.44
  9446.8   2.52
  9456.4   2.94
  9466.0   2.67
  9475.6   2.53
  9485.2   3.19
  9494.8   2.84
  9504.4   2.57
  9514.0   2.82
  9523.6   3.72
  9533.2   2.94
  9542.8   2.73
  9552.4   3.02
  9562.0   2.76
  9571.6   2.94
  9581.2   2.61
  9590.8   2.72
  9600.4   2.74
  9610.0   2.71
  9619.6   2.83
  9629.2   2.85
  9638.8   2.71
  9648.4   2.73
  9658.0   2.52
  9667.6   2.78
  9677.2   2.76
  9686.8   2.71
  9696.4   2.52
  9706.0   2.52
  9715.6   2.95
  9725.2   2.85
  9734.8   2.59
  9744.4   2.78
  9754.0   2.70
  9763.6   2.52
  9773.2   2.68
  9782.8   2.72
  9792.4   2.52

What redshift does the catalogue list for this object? 0.59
